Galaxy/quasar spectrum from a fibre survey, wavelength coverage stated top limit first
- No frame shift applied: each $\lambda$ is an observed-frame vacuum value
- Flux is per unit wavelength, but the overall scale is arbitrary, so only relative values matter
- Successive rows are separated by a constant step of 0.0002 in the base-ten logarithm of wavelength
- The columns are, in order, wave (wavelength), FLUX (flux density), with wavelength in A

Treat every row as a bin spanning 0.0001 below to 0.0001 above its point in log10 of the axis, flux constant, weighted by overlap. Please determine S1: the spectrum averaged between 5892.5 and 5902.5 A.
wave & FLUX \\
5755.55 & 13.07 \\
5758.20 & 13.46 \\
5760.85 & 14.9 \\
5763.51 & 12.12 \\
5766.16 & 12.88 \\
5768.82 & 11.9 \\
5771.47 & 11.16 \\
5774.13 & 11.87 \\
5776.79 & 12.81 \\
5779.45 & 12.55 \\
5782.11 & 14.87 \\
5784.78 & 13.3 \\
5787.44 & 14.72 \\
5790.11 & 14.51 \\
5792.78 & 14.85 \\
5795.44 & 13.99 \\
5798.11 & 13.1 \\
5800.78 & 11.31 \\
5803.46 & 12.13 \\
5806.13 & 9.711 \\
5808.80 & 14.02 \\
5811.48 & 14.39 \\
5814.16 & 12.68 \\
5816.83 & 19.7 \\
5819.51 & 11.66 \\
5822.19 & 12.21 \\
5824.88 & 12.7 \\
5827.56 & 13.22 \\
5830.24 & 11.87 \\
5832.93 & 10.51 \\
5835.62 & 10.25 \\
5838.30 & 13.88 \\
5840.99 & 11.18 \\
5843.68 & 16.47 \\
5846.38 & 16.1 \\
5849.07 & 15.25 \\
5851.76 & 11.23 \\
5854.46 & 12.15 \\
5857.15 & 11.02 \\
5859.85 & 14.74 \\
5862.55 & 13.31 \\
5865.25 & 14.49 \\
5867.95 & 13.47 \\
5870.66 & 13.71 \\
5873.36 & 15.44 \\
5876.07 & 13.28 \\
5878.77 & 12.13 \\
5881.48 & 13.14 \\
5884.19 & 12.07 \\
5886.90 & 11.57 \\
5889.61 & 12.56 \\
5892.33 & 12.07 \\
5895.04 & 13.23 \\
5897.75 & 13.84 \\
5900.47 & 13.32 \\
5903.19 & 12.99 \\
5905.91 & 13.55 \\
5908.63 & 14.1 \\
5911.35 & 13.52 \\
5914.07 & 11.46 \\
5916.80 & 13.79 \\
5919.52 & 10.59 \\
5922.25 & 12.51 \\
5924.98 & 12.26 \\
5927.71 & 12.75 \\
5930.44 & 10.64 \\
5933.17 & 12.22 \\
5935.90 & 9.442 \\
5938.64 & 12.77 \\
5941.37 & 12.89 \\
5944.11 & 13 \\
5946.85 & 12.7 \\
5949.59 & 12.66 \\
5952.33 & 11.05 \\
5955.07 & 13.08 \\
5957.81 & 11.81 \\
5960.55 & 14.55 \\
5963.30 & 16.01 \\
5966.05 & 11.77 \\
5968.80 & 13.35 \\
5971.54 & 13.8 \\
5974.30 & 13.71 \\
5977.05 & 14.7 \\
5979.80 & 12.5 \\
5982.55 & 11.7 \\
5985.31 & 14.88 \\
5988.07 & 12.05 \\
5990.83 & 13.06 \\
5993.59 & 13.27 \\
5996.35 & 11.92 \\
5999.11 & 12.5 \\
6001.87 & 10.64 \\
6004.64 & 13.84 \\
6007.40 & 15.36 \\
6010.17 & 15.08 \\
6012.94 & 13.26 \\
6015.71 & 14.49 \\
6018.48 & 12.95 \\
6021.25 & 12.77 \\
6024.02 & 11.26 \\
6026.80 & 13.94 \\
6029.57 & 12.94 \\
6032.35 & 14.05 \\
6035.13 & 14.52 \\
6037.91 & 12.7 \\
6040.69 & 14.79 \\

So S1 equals 13.3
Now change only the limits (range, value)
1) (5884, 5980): 12.8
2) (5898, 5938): 12.4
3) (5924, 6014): 12.9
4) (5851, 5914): 13.1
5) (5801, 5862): 13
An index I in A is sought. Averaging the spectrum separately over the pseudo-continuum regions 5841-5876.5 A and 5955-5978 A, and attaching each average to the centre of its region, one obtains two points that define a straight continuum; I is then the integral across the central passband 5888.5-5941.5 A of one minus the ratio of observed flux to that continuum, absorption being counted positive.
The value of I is 4.7 A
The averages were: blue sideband 13.8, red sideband 13.7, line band 12.5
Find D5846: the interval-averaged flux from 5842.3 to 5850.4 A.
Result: 15.9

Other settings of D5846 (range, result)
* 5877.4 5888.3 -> 12.2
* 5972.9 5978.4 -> 14.2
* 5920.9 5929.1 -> 12.5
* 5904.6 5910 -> 13.8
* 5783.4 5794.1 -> 14.3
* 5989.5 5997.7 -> 12.8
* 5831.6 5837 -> 10.4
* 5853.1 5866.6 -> 13.1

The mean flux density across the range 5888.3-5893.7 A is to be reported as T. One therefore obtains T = 12.3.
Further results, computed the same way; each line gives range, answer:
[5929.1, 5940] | 11.3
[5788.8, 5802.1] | 13.6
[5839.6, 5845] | 13.8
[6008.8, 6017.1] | 14.3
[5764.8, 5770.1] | 12.4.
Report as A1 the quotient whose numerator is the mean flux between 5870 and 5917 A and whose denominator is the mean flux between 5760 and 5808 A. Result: 1.01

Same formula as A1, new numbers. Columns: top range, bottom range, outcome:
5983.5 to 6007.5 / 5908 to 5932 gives 1.05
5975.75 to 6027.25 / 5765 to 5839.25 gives 1.02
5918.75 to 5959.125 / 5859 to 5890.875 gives 0.91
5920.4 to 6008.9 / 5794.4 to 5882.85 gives 0.97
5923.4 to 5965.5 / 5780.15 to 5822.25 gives 0.92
